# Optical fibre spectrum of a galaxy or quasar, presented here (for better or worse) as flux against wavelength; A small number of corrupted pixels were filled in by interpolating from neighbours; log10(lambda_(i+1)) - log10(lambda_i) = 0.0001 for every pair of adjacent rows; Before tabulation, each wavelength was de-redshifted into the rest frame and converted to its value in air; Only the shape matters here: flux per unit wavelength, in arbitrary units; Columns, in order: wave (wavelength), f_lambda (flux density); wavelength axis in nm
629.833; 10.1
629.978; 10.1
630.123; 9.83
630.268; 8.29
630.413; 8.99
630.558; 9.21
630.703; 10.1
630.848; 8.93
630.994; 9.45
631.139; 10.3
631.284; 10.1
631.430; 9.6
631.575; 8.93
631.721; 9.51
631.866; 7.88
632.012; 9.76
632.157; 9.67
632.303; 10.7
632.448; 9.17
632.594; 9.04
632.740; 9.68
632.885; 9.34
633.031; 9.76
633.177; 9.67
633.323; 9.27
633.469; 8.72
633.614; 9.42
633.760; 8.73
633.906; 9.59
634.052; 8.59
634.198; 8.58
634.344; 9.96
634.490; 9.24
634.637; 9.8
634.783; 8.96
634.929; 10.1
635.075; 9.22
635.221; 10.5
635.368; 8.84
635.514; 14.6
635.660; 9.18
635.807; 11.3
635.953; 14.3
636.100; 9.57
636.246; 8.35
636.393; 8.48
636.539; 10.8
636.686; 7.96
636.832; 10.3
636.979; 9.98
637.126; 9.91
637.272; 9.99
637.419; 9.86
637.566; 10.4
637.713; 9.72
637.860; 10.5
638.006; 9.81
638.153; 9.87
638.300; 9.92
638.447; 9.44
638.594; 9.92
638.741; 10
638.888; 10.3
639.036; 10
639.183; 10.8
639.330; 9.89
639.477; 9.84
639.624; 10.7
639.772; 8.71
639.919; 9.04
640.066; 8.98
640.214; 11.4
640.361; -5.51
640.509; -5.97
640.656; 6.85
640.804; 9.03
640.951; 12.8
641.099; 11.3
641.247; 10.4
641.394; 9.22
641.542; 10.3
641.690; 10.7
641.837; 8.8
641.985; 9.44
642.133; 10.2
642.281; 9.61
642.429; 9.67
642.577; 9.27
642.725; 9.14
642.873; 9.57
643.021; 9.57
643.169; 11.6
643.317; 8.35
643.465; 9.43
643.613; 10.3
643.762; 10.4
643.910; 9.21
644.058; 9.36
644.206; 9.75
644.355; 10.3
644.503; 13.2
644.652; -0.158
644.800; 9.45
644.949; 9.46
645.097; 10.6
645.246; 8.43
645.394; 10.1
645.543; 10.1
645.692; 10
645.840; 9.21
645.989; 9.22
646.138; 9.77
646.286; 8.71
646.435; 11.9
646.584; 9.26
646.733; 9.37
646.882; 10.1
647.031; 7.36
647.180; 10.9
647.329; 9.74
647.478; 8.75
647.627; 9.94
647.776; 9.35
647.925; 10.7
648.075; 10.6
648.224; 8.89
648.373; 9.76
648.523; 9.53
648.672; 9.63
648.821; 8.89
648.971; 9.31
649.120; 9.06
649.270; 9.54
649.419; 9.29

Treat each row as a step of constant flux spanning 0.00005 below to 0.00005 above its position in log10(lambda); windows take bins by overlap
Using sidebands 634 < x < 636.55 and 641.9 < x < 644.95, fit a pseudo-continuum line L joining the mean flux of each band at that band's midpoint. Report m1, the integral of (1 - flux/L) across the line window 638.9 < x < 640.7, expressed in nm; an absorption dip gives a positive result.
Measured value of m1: 0.466 nm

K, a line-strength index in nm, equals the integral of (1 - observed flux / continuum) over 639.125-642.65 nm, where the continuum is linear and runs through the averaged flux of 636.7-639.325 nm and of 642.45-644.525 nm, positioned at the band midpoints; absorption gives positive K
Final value 0.49 nm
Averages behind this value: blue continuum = 9.99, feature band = 8.55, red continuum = 9.87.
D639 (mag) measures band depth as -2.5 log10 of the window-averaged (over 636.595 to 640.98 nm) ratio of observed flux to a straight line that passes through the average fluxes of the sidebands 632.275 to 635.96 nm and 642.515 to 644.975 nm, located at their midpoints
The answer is 0.091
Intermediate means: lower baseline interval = 9.77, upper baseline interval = 9.3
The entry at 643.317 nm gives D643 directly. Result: 8.35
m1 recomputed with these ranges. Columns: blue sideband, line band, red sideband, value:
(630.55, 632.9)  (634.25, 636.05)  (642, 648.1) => -0.18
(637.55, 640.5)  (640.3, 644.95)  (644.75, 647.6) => 0.31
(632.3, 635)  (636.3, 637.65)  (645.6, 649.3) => -0.05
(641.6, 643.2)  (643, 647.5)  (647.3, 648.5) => 0.11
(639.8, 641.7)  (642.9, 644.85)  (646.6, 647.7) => -0.20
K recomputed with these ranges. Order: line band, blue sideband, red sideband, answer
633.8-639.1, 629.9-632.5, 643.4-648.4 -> -0.25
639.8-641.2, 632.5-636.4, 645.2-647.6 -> 0.45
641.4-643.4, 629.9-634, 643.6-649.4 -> -0.05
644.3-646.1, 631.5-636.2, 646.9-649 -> 0.08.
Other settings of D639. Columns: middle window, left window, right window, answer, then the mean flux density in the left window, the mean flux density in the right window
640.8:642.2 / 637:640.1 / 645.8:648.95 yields -0.05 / 9.9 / 9.6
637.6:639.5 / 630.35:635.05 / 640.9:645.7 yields -0.05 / 9.4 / 9.67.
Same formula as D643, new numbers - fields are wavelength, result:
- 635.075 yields 9.22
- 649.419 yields 9.29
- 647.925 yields 10.7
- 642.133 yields 10.2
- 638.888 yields 10.3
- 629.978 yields 10.1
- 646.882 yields 10.1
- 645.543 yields 10.1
